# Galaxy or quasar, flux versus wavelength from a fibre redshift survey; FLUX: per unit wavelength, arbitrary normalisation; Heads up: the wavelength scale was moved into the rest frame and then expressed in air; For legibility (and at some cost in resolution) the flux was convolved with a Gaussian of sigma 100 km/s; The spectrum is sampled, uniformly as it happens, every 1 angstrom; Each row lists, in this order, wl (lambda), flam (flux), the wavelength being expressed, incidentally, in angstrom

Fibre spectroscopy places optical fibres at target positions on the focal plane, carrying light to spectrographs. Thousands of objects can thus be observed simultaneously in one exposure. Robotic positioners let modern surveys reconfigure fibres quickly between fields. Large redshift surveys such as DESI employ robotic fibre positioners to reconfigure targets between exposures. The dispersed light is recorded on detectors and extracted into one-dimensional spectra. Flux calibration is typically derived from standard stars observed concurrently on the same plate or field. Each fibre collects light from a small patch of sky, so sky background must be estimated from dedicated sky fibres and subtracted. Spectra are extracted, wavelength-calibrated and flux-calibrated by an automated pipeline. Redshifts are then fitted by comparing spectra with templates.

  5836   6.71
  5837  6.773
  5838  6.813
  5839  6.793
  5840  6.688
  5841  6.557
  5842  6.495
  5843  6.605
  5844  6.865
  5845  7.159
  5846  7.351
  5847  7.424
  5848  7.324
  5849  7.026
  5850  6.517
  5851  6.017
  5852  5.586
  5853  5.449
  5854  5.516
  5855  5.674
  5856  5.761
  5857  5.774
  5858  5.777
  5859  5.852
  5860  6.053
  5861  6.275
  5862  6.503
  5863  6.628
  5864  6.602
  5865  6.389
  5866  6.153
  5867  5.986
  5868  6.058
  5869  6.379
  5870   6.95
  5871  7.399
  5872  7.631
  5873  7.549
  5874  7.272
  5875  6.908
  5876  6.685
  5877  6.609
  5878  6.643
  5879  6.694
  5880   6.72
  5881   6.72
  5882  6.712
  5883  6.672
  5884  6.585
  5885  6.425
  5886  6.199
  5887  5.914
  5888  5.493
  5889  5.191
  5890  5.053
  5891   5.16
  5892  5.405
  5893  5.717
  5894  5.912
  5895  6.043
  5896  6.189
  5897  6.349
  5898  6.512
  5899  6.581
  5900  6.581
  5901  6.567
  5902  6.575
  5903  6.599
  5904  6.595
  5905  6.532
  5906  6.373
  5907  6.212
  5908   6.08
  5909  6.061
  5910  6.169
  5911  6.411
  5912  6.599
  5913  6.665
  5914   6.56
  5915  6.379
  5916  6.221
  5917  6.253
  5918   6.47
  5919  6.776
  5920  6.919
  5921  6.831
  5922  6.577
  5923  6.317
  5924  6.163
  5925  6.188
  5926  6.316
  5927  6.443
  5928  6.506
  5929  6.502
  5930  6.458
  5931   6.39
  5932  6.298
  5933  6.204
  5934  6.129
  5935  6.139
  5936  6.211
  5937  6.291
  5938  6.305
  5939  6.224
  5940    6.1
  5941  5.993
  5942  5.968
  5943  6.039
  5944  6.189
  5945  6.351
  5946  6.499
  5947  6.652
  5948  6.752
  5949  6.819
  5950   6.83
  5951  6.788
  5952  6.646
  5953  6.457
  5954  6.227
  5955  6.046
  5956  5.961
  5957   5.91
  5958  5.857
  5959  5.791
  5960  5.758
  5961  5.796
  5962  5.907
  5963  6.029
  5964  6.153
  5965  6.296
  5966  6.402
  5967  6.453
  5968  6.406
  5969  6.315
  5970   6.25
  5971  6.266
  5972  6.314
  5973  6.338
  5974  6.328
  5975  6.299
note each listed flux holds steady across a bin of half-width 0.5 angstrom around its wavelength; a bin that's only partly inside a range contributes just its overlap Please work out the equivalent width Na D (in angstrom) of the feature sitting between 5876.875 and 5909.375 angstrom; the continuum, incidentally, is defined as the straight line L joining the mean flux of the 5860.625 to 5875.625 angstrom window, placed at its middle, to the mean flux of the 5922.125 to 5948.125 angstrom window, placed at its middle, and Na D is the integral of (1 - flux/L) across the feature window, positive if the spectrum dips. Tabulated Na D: 1.6 angstrom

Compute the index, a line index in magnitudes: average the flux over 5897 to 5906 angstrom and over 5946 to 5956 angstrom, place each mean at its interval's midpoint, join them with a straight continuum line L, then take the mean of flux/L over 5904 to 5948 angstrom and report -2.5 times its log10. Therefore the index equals 0.03 mag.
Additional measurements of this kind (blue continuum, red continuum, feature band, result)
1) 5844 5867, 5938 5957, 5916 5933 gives -0.02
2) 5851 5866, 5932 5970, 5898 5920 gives -0.06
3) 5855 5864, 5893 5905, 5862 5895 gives -0.03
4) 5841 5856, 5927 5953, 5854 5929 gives 0.01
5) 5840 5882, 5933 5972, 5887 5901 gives 0.09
